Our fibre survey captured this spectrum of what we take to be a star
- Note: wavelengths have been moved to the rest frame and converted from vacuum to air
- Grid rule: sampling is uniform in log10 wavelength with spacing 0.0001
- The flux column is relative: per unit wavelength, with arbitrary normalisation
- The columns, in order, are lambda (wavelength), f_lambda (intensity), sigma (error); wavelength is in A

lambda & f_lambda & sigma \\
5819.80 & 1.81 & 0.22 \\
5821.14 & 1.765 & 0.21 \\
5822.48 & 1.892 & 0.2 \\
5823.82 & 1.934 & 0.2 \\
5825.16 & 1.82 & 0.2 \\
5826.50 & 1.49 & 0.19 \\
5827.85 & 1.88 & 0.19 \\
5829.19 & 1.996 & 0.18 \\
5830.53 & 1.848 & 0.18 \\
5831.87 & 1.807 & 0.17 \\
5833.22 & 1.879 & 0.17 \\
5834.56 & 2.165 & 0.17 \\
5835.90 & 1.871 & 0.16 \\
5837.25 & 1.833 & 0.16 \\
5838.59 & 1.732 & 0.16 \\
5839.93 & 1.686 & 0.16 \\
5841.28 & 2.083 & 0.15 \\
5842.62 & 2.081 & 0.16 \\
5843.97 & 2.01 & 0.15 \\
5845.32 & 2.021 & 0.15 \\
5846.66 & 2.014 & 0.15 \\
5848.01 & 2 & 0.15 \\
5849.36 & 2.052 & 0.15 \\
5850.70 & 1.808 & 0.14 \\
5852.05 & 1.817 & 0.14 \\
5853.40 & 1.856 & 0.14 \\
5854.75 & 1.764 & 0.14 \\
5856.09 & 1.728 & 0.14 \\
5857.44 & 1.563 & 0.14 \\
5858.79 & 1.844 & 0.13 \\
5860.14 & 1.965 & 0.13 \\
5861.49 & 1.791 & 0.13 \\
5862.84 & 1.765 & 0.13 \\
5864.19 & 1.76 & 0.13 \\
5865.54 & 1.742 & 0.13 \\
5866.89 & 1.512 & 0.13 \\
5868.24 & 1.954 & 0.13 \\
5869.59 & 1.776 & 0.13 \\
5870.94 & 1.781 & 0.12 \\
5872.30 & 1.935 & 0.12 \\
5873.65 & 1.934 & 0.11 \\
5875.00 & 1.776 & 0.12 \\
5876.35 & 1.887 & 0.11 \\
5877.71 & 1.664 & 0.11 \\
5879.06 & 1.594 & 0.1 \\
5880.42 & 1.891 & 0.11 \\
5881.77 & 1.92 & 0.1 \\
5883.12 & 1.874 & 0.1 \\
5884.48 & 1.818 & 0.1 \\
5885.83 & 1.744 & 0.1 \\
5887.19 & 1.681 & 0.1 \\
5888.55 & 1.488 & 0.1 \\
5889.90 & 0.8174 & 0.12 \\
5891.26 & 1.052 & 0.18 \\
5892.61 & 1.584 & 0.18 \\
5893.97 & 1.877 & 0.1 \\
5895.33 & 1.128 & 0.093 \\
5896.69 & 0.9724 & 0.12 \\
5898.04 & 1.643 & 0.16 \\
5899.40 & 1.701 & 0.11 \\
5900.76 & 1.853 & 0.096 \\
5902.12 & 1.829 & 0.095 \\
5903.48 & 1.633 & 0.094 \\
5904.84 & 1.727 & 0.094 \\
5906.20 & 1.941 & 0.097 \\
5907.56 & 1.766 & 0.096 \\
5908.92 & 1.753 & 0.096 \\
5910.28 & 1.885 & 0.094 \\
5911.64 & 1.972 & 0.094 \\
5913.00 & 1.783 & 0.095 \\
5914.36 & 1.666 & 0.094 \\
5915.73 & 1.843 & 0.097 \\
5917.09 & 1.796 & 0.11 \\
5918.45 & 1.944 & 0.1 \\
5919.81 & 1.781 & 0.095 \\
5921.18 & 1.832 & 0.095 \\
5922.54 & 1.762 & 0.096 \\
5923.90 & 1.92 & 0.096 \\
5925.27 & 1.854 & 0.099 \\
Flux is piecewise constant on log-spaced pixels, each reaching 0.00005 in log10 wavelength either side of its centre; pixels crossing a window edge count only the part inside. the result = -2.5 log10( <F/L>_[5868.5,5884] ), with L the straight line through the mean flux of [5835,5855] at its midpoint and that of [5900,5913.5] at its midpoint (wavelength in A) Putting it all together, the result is 0.02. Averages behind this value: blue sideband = 1.91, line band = 1.82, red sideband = 1.81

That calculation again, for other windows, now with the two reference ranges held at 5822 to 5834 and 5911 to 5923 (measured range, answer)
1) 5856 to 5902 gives 0.09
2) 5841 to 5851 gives -0.10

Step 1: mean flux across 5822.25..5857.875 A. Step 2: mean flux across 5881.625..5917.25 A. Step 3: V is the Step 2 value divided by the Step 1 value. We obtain 0.88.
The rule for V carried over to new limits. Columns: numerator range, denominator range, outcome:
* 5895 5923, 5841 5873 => 0.93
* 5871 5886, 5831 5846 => 0.95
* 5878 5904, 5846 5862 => 0.86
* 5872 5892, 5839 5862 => 0.88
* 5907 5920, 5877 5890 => 1.08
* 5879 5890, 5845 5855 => 0.88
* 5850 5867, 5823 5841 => 0.96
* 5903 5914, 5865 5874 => 1.00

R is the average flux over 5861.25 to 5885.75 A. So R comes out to 1.8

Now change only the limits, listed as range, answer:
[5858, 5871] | 1.79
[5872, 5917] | 1.69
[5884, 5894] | 1.48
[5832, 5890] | 1.82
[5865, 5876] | 1.81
